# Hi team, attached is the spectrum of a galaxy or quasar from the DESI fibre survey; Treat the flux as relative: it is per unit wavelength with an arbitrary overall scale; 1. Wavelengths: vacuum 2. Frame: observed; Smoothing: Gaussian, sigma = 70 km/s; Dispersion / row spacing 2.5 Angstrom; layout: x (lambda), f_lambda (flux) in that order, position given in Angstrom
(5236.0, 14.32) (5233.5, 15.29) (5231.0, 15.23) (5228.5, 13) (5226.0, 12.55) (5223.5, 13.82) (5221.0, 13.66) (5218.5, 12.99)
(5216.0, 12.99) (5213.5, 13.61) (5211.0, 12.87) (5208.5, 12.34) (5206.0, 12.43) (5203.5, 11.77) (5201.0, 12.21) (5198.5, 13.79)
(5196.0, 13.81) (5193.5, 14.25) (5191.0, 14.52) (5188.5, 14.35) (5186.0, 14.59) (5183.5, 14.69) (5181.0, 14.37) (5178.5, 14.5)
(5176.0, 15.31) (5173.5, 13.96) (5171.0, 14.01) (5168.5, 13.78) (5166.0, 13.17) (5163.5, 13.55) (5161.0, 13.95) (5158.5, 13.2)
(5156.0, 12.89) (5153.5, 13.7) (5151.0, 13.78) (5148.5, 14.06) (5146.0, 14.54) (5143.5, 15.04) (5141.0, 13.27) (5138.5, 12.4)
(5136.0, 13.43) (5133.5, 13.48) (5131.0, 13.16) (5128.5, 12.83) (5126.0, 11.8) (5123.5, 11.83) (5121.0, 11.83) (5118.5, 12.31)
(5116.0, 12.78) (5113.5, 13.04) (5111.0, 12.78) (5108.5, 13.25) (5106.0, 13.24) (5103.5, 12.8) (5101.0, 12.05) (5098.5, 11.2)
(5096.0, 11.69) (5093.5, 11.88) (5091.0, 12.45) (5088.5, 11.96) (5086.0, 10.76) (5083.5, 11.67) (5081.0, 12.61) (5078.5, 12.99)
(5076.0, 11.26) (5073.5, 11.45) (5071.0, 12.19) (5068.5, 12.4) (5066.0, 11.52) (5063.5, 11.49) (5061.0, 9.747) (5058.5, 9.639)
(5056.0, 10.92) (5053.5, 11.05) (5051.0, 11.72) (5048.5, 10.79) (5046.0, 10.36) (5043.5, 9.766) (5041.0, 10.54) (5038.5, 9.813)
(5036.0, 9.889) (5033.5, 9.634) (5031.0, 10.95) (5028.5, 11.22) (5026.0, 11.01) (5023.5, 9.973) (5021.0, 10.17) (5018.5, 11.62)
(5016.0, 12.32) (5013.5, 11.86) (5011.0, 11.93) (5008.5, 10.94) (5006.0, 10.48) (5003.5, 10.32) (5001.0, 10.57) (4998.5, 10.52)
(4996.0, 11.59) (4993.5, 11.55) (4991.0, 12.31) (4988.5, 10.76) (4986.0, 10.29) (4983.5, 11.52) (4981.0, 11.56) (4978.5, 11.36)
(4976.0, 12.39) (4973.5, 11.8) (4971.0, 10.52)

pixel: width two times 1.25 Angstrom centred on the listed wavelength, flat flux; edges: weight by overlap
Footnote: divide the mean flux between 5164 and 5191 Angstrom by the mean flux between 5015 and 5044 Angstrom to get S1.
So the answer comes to 1.35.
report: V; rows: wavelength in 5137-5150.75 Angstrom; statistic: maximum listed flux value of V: 15.04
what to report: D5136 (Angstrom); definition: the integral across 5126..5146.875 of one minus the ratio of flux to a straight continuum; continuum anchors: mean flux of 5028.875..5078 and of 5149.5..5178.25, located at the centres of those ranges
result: -0.55 Angstrom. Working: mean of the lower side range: 10.8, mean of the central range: 13.4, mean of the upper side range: 13.8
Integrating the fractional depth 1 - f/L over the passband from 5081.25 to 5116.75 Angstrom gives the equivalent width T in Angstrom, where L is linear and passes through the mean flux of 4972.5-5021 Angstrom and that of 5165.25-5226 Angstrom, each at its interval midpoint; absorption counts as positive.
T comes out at 0.7 Angstrom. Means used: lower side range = 11.3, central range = 12.3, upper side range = 13.6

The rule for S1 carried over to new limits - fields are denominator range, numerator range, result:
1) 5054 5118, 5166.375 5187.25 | 1.21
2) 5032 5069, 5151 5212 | 1.29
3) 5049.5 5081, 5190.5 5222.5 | 1.15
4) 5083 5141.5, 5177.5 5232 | 1.09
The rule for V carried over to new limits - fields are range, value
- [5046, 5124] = 13.25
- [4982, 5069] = 12.4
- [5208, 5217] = 13.61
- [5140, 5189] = 15.31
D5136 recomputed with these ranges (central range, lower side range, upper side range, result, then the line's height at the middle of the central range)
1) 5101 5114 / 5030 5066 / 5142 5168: -0.64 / 12.3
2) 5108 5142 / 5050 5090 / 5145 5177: 0.46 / 12.9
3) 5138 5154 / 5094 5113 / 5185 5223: -1.35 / 12.8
